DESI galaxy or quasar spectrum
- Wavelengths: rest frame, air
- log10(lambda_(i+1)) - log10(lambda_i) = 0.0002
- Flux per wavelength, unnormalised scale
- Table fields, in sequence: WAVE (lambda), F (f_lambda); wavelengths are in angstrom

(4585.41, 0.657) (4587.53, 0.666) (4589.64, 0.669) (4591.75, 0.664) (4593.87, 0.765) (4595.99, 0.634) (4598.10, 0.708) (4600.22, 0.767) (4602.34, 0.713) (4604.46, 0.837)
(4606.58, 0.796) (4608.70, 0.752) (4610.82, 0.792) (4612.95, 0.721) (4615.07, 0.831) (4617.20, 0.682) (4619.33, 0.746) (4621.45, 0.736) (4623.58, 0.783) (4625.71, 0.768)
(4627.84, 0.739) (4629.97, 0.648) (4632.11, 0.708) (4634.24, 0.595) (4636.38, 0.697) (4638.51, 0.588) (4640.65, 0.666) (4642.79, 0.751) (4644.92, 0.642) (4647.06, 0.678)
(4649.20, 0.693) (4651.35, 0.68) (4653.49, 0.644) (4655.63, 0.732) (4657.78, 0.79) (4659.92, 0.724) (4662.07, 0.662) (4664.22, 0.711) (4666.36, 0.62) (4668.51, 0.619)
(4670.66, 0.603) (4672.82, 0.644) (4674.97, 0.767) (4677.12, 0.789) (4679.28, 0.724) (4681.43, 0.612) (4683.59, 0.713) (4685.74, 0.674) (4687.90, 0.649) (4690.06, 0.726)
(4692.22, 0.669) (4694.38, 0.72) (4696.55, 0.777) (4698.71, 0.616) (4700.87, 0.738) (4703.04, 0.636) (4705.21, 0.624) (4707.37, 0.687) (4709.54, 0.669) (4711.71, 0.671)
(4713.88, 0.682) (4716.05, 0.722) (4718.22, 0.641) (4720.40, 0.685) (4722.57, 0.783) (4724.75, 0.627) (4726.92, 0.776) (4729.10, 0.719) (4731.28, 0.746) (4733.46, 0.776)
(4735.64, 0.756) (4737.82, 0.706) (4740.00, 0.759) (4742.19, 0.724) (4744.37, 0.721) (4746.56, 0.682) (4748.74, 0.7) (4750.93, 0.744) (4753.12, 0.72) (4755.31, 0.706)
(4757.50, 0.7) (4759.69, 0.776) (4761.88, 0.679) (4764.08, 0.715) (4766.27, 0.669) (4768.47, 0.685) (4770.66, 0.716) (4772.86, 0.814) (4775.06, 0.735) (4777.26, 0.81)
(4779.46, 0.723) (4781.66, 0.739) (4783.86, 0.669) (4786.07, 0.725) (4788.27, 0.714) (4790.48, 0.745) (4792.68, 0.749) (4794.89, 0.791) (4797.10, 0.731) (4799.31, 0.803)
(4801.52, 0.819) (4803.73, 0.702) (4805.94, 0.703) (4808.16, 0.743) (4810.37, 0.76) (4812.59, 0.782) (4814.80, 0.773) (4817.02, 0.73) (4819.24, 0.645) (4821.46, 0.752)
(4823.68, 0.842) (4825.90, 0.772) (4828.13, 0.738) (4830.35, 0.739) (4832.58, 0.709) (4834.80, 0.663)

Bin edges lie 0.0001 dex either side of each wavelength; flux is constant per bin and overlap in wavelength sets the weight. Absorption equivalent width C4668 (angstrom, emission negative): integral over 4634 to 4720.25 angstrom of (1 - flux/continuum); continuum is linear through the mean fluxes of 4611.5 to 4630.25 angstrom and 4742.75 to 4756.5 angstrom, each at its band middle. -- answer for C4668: 5.7 angstrom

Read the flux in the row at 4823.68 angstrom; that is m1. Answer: 0.842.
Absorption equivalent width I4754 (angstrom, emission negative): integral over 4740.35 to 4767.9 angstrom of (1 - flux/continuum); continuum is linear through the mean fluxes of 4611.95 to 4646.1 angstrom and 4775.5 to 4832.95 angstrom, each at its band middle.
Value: 0.9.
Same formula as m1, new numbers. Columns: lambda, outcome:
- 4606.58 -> 0.796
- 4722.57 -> 0.783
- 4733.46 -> 0.776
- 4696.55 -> 0.777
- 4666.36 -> 0.62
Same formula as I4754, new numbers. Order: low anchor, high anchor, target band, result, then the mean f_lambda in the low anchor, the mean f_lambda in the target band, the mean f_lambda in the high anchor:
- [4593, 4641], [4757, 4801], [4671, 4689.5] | 0.9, 0.725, 0.694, 0.736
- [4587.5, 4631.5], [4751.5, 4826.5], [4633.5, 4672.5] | 3.4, 0.736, 0.672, 0.739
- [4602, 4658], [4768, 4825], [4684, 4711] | 1.7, 0.718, 0.683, 0.747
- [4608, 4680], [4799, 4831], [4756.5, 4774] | 0.4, 0.703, 0.719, 0.753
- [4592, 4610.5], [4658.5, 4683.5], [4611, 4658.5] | 0.6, 0.745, 0.706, 0.682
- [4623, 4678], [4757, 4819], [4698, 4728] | 1.2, 0.689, 0.684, 0.738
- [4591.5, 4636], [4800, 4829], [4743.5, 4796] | 1.5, 0.733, 0.726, 0.752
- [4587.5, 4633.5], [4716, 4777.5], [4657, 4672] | 1.2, 0.734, 0.673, 0.723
